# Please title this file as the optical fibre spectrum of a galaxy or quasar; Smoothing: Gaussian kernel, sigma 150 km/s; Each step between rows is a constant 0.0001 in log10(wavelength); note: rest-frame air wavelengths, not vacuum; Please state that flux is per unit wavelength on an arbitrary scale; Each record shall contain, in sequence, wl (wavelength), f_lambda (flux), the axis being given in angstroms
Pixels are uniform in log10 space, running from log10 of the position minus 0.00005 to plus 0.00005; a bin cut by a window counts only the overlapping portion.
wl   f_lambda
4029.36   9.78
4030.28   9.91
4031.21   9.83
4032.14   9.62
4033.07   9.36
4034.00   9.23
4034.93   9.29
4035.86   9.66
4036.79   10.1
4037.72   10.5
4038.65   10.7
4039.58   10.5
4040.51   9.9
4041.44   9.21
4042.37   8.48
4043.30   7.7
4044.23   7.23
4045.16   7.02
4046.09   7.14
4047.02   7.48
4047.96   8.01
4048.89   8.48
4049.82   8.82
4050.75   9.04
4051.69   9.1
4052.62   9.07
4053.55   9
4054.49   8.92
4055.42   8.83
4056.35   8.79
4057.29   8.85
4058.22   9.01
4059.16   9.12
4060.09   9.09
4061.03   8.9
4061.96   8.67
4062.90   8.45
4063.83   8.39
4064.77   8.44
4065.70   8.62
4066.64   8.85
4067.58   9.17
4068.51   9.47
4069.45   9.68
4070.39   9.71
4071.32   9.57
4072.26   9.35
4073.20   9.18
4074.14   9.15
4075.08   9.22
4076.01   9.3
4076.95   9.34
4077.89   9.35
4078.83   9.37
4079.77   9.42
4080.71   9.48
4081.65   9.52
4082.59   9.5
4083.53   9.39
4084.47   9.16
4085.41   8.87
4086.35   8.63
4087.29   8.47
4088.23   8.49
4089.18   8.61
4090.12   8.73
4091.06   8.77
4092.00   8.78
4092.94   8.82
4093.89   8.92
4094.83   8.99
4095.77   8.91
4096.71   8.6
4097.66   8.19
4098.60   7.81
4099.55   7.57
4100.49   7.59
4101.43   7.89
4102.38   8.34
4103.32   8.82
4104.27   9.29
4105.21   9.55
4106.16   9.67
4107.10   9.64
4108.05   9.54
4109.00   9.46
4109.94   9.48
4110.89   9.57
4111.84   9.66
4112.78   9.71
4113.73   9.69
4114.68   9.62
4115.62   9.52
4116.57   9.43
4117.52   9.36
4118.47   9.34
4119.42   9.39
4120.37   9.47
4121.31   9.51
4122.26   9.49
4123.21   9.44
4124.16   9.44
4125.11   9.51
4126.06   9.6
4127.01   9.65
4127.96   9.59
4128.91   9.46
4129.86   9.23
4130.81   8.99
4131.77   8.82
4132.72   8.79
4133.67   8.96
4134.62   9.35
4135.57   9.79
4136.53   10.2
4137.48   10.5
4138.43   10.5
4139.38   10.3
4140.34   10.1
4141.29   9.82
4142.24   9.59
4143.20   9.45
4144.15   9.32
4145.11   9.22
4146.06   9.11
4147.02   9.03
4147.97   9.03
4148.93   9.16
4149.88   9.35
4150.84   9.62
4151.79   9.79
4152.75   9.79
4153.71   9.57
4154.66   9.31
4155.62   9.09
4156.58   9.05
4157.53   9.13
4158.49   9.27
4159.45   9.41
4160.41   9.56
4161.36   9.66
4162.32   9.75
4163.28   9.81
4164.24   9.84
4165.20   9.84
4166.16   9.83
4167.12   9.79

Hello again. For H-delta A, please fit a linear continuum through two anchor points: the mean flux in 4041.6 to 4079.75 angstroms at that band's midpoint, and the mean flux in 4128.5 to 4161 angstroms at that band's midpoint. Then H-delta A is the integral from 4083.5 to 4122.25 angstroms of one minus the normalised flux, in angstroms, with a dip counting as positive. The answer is 0.5 angstroms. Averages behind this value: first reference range 8.8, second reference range 9.46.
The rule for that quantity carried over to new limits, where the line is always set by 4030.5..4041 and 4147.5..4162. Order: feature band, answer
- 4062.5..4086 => 1.25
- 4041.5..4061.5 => 2.68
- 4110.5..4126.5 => 0.04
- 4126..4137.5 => 0.09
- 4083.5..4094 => 0.96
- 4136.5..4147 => -0.37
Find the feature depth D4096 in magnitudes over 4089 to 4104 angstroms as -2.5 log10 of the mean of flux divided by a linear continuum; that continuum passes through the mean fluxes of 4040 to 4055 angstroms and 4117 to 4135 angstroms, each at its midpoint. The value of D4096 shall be 0.06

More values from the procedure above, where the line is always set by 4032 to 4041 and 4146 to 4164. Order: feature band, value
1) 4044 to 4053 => 0.204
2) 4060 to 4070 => 0.104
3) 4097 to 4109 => 0.111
